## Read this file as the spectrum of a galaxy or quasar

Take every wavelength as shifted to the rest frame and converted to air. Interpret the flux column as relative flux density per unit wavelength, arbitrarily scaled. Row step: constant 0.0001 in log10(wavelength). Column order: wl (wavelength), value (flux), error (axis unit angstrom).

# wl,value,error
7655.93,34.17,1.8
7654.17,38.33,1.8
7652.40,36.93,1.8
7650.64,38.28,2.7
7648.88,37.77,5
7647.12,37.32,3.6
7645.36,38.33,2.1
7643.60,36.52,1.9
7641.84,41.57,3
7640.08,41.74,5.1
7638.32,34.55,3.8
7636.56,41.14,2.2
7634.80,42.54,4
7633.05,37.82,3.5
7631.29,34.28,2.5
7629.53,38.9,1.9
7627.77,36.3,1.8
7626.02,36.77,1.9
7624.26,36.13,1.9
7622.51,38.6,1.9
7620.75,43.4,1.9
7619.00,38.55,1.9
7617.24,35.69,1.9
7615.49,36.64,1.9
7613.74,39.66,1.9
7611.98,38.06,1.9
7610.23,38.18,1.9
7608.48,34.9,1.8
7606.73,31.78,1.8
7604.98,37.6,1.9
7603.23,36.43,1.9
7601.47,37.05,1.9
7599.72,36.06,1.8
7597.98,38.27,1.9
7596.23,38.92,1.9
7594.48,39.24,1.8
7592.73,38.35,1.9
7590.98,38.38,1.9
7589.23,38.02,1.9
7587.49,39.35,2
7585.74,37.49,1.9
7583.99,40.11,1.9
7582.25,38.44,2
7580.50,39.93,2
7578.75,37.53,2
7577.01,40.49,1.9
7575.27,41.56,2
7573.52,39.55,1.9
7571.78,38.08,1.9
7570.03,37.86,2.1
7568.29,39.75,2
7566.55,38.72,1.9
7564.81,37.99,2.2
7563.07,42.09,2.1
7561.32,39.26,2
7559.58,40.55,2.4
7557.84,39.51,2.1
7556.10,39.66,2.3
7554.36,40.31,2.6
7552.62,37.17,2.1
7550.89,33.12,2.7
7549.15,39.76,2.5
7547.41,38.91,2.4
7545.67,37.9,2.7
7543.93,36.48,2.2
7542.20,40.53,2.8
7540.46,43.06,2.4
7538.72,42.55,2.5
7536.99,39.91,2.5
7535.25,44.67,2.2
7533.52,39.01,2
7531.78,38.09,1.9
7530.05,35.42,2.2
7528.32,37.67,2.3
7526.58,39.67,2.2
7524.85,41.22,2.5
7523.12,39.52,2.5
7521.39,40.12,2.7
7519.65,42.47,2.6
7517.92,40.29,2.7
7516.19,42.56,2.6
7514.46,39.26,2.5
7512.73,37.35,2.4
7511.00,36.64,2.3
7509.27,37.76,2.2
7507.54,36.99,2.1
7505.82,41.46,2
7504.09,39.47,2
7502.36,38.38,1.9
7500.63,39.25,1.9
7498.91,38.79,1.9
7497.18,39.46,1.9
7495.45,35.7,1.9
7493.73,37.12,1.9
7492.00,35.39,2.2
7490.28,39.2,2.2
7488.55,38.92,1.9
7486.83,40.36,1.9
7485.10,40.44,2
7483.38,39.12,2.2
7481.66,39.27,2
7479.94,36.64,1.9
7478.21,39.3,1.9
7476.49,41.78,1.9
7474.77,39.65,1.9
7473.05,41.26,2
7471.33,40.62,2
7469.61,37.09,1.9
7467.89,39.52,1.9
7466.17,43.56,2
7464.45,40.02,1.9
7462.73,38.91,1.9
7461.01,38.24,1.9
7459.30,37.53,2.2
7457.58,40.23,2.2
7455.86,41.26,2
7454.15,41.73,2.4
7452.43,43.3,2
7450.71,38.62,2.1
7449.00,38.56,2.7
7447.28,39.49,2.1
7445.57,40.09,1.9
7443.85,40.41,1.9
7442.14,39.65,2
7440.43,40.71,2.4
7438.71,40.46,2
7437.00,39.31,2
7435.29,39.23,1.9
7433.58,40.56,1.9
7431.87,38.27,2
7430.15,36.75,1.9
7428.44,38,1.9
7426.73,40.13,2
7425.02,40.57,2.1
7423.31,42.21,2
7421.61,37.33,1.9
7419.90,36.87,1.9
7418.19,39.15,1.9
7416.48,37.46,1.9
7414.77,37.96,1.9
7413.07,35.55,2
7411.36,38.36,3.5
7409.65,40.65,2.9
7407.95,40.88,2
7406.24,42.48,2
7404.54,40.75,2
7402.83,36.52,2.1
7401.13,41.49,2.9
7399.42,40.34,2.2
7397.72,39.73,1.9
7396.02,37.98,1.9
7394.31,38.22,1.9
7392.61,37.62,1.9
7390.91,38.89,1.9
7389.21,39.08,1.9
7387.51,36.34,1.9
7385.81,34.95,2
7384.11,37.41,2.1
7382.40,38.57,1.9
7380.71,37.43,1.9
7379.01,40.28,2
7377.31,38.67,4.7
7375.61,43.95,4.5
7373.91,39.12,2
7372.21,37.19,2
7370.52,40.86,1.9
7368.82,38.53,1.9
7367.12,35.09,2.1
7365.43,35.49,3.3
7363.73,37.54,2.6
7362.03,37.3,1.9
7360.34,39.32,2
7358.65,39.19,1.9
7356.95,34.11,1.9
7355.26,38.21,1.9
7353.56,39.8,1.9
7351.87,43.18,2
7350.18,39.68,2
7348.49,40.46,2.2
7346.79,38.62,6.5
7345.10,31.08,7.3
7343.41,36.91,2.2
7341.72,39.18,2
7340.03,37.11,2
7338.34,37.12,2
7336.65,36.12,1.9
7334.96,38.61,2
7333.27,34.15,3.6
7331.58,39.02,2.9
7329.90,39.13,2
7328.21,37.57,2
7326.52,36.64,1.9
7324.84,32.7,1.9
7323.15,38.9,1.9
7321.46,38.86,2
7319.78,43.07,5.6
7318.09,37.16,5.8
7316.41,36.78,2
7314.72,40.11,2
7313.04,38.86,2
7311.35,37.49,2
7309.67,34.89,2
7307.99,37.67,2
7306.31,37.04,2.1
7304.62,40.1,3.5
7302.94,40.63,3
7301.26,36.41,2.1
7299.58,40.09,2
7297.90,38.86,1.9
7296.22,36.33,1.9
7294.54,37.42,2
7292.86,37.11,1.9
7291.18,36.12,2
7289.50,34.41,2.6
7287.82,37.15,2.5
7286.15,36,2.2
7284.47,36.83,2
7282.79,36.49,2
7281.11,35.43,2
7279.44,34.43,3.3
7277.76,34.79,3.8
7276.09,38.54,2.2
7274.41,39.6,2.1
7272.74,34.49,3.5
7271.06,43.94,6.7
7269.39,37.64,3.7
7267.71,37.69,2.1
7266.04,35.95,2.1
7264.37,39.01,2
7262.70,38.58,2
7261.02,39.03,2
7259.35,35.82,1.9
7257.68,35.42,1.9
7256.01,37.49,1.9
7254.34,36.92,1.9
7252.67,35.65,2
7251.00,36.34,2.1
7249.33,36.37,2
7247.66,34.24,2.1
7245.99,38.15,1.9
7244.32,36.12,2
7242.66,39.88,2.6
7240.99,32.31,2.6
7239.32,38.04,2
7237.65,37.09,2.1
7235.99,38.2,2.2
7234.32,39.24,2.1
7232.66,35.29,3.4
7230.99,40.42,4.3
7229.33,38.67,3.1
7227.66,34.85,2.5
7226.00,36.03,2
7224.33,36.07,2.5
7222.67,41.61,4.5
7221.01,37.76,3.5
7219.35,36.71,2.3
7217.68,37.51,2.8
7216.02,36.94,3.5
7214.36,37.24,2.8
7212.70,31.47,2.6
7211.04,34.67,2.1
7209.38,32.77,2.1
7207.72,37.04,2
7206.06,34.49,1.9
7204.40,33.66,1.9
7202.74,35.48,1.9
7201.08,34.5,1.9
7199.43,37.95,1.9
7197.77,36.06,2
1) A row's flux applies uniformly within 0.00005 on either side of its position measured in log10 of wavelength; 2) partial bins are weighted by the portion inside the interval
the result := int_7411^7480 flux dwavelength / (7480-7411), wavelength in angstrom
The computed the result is 39.5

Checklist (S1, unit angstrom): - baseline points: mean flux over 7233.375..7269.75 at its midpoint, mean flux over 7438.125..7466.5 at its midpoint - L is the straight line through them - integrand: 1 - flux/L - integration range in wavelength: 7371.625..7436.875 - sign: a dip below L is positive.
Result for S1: 0.8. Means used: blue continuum 37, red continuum 40.1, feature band 38.9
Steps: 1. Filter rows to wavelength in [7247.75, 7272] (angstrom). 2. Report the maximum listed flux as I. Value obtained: 43.94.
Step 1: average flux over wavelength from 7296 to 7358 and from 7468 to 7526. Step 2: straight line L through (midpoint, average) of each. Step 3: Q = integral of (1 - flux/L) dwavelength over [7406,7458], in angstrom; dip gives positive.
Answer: -1.1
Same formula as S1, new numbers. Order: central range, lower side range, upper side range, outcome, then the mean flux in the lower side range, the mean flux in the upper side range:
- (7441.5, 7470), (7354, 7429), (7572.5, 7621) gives -1.1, 38.6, 38.1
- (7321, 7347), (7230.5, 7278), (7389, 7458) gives 1.0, 37.3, 39.4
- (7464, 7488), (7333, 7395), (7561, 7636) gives -1.1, 38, 38.3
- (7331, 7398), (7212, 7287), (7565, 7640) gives -1.1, 37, 38.2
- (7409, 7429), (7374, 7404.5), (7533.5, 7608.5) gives 0.0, 38.7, 38.8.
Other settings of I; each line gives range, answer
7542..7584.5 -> 42.09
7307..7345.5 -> 43.07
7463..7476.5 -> 43.56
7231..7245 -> 39.88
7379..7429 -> 42.48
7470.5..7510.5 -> 41.78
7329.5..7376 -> 43.95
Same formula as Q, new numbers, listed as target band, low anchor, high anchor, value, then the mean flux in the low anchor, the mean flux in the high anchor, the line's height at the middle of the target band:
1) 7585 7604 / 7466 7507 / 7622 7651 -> 0.23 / 39.2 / 38.1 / 38.4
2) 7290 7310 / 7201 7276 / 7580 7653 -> -0.38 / 36.8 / 38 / 37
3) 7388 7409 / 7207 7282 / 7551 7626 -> -1.05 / 36.9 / 38.4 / 37.6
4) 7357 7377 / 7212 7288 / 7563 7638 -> -0.48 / 37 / 38.2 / 37.4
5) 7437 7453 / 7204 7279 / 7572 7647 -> -1.03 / 36.9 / 38.2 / 37.6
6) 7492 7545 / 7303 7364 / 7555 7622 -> -1.31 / 37.9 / 38.5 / 38.3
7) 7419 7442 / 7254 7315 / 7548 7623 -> -0.83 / 37.4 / 38.4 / 37.9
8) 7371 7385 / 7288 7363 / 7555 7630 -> -0.44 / 37.8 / 38.4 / 37.9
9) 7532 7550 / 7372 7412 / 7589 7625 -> -1.01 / 39.1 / 37.6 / 38.1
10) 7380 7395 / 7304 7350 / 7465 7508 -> 0.24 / 37.6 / 39.2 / 38.2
